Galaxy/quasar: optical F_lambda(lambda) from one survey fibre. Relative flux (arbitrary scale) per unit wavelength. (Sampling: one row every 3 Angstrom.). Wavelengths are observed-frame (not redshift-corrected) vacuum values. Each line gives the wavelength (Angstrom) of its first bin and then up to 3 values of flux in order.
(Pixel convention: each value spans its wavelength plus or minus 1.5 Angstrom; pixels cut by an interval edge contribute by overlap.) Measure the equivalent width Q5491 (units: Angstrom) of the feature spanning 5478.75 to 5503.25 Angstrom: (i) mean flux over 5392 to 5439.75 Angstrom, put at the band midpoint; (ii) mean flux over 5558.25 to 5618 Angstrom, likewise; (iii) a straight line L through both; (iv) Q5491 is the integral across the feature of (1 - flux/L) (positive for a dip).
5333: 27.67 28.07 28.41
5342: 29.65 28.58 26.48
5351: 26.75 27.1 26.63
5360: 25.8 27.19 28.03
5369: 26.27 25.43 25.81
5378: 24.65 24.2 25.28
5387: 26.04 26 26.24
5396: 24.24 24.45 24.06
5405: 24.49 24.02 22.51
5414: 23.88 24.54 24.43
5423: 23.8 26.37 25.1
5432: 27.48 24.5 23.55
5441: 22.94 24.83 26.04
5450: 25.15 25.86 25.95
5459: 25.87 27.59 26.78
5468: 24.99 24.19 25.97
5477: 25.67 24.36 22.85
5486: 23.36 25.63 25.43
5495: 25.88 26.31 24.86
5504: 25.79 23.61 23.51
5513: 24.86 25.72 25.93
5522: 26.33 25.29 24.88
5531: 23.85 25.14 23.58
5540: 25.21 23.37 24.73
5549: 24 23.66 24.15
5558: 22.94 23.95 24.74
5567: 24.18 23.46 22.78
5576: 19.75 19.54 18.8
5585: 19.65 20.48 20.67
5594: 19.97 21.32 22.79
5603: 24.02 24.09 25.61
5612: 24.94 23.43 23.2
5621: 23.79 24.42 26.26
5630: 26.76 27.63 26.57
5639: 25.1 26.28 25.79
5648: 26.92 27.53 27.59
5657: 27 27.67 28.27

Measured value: -1.3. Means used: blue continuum 24.6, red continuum 22.4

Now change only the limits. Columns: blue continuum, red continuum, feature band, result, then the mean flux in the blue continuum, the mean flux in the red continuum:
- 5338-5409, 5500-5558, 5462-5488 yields 0.2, 26.1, 24.6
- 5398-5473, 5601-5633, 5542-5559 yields 0.7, 24.9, 24.8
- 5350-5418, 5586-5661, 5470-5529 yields 0.1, 25.4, 24.7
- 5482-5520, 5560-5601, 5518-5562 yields -2.3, 24.9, 21.5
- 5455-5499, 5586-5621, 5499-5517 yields 0.0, 25.4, 22.8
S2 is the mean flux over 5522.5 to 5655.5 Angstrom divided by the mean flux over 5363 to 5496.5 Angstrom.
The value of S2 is 1.0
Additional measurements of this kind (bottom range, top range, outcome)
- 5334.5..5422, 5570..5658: 0.92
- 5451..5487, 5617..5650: 1.02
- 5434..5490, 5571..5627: 0.89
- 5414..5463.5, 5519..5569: 0.97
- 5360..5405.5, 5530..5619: 0.90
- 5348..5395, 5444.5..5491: 0.97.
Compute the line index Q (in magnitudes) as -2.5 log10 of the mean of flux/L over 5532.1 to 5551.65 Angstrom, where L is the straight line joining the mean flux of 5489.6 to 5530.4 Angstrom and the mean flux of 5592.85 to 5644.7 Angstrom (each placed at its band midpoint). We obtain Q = 0.03 mag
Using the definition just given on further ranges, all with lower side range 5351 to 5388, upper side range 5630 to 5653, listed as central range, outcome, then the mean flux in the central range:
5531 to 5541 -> 0.08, 24.5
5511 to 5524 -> 0.03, 25.6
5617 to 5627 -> 0.10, 24.2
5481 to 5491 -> 0.10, 24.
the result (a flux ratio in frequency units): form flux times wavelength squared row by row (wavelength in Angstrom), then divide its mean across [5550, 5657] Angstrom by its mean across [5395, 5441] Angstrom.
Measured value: 1.04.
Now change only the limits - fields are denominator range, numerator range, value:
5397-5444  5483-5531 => 1.06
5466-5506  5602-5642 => 1.05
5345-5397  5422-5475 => 1.00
